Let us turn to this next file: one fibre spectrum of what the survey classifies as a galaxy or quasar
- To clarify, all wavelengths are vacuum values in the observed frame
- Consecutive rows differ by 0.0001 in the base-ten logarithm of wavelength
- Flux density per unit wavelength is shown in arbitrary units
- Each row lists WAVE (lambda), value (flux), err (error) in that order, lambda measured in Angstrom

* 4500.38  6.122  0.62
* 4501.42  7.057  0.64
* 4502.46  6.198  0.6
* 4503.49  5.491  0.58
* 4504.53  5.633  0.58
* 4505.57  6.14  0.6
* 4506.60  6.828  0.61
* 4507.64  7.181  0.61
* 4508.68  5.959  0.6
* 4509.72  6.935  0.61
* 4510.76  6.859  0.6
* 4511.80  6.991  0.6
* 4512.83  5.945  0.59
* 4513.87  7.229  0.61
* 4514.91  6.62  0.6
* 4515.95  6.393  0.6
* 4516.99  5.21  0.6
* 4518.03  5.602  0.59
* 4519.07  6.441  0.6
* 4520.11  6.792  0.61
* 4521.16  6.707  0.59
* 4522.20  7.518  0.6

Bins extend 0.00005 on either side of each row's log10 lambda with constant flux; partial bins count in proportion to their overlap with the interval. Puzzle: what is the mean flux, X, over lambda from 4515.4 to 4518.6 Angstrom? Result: 5.75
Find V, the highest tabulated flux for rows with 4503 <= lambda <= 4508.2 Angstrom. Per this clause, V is 7.181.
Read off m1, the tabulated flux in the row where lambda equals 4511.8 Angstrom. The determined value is 6.991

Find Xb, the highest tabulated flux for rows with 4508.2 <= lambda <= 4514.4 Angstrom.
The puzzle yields 7.229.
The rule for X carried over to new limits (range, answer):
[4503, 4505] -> 5.55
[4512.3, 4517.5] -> 6.29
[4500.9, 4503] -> 6.62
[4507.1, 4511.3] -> 6.72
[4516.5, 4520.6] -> 6.01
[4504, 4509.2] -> 6.34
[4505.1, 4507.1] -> 6.51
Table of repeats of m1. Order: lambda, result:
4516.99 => 5.21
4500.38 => 6.122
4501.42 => 7.057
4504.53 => 5.633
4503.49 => 5.491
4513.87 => 7.229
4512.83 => 5.945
